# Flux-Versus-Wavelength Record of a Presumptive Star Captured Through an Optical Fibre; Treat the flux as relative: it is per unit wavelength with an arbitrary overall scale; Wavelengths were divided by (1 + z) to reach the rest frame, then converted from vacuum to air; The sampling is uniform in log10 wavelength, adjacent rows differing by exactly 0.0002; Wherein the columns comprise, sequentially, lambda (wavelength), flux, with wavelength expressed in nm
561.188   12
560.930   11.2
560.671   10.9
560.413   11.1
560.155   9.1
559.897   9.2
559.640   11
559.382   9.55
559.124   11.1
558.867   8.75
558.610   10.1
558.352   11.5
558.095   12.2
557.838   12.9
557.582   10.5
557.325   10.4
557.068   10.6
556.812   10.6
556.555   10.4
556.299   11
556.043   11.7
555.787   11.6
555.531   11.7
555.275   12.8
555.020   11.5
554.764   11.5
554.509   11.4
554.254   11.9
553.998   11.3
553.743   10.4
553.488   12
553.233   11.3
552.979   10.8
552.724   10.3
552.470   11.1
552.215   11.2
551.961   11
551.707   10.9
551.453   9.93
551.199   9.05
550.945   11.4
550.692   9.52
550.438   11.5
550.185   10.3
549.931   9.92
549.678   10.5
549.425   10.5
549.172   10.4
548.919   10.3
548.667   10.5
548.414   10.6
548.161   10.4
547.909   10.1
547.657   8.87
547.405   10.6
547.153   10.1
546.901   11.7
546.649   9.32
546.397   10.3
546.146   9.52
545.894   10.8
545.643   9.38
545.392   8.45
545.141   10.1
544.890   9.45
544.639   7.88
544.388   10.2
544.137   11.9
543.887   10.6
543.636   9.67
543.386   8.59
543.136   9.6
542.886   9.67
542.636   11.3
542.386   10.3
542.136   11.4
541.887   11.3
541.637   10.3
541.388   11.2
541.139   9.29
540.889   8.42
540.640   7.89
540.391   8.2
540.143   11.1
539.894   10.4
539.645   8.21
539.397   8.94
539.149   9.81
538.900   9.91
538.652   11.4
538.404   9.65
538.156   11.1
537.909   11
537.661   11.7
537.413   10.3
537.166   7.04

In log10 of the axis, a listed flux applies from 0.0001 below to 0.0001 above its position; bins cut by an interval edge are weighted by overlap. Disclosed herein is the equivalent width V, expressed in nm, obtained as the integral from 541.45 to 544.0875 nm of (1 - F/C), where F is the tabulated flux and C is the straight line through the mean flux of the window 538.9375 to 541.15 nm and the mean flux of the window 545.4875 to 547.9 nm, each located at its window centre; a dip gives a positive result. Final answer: -0.23 nm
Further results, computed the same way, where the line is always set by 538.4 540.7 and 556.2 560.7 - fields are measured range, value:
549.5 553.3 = -0.13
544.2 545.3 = 0.04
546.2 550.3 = -0.08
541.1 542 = -0.09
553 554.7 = -0.16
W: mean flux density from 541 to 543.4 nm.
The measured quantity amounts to 10.4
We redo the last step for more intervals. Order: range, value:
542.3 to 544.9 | 9.94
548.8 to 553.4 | 10.6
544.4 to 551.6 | 10.1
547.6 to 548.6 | 10.1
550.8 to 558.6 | 11.1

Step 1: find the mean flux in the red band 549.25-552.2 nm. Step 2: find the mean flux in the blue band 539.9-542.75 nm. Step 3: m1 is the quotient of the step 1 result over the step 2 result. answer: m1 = 1.04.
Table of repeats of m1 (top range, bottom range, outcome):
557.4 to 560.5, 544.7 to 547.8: 1.07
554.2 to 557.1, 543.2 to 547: 1.16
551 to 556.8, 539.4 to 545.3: 1.13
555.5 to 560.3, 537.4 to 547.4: 1.07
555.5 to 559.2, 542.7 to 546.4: 1.13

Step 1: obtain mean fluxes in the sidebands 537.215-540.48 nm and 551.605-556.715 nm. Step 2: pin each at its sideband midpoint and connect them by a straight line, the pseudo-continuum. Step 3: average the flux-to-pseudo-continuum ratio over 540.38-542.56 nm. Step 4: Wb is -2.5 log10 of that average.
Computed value 0.039 mag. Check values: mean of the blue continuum 10.1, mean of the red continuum 11.3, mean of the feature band 9.93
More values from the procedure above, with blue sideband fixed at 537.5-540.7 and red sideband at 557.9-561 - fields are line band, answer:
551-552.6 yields -0.026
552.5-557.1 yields -0.089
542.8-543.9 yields 0.064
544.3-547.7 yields 0.042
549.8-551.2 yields -0.012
